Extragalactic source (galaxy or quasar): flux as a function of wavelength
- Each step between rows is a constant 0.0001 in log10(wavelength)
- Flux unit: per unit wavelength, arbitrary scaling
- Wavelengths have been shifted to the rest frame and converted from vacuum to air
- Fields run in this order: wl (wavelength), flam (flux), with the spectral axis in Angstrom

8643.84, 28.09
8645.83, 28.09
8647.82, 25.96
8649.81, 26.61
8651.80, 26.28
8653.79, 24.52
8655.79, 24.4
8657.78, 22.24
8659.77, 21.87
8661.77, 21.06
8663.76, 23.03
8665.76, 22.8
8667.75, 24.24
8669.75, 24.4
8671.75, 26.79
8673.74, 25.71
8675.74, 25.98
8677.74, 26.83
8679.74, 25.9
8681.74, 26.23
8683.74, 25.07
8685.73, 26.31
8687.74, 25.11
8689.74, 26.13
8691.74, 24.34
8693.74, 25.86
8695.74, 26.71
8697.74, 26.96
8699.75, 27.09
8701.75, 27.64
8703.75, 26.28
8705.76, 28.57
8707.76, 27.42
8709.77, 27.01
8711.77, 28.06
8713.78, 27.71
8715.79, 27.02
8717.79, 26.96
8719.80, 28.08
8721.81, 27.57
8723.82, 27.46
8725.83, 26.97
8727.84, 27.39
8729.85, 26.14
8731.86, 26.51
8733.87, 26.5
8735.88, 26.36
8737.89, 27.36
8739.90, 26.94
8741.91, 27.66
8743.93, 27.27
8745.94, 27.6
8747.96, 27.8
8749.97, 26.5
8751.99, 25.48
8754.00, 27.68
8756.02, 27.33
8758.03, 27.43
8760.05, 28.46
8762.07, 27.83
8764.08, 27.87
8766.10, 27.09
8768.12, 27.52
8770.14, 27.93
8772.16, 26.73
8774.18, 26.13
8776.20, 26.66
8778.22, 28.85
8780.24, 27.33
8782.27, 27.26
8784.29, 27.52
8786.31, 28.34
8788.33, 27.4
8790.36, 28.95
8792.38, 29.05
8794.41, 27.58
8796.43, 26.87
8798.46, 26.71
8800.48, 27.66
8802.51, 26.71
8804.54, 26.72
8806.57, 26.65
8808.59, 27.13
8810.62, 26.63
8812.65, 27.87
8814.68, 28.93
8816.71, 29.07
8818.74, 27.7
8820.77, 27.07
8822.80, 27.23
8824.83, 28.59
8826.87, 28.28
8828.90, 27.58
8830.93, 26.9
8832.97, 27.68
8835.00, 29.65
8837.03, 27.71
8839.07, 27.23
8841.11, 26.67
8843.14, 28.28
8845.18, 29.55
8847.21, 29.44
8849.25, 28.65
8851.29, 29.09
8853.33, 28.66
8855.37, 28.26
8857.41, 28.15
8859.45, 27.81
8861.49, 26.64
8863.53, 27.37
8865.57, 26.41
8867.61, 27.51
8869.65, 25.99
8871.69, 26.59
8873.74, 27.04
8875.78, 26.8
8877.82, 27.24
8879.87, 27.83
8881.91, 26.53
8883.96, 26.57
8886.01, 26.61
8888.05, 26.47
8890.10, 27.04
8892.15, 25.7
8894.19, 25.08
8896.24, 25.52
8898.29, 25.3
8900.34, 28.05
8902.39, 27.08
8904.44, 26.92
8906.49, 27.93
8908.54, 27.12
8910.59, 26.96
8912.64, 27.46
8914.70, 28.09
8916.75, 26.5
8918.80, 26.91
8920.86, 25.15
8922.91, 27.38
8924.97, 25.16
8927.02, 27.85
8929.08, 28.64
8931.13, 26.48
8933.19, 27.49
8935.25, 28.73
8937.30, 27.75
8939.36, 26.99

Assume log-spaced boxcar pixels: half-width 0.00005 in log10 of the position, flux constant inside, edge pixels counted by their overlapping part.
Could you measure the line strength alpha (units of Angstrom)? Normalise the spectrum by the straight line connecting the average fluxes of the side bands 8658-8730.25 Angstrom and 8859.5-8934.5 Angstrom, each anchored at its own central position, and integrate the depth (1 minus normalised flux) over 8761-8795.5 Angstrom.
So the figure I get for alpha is -1.7 Angstrom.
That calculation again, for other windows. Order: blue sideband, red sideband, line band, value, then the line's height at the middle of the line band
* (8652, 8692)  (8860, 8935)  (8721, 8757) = -2.42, 25.3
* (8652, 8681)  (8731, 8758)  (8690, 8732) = -1.89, 25.9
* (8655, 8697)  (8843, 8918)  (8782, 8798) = -1.03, 26.2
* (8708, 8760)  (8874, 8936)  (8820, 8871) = -1.64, 27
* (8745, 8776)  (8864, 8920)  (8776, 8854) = -2.25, 27.1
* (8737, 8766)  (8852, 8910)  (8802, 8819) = -0.21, 27.2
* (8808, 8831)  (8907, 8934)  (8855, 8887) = 0.40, 27.4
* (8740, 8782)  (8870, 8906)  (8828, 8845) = -0.56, 26.9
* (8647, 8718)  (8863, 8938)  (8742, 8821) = -3.73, 26.2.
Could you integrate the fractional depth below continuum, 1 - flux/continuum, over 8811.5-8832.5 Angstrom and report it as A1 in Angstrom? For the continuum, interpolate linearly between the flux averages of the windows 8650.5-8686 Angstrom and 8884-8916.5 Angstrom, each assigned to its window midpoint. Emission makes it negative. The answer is -1.51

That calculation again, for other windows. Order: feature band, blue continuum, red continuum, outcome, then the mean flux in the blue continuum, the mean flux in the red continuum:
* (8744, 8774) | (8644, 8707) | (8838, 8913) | -1.28 Angstrom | 25.5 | 27.2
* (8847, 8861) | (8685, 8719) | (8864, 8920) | -0.87 Angstrom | 26.8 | 26.8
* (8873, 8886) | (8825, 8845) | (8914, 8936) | 0.24 Angstrom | 27.9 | 27.1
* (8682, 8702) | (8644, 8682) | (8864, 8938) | -0.71 Angstrom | 24.9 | 26.9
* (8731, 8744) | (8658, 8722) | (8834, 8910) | -0.33 Angstrom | 25.9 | 27.3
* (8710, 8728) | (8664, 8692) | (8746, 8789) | -0.79 Angstrom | 25.4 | 27.4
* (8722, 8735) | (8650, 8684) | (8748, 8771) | -0.21 Angstrom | 24.6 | 27.4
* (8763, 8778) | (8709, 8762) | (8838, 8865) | 0.14 Angstrom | 27.2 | 28.1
